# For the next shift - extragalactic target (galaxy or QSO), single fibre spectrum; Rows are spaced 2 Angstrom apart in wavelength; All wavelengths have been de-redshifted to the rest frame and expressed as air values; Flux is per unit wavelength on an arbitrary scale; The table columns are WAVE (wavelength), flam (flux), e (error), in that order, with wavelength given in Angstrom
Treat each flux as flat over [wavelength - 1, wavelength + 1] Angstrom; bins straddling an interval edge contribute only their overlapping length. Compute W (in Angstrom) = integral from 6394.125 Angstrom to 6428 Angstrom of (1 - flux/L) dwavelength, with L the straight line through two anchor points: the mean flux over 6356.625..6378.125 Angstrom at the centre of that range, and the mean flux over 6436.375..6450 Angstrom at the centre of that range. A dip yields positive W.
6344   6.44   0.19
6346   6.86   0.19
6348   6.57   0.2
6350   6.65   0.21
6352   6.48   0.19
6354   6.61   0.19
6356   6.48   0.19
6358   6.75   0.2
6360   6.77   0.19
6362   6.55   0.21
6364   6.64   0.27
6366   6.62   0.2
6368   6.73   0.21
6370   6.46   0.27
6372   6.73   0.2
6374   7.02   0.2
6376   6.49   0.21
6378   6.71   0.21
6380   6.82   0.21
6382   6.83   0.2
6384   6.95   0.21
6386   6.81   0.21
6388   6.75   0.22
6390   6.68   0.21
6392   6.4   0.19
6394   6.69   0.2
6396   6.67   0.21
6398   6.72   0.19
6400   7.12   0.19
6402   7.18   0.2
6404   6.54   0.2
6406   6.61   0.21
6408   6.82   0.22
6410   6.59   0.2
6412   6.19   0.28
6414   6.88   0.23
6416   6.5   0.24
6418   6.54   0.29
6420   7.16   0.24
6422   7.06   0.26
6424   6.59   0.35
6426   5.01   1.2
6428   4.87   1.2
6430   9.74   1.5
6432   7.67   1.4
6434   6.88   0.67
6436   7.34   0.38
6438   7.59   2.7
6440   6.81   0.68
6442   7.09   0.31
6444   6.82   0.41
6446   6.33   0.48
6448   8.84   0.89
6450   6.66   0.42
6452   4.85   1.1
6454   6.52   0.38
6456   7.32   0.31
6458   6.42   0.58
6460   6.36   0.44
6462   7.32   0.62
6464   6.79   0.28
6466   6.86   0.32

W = 1.9 Angstrom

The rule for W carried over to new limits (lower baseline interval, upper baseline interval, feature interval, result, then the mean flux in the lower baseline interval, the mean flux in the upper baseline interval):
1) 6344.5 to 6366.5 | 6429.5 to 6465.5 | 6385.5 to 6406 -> 0.18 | 6.63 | 7.03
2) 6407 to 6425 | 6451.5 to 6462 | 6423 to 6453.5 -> -1.38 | 6.7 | 6.46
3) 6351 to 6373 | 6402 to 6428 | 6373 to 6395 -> -0.57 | 6.62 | 6.5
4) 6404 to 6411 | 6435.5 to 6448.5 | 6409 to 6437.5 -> 0.43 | 6.65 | 7.2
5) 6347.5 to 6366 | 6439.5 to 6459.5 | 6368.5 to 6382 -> -0.15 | 6.61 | 6.75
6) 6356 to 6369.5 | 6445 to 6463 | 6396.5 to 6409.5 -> -0.25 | 6.65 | 6.74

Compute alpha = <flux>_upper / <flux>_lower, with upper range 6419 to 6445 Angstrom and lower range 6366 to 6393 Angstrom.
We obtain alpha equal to 1.04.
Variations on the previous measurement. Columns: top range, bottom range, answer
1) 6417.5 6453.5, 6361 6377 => 1.03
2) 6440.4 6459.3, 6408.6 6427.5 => 1.04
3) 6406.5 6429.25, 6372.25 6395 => 0.95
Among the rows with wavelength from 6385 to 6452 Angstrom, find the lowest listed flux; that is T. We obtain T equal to 4.85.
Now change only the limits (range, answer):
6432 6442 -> 6.81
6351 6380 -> 6.46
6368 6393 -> 6.4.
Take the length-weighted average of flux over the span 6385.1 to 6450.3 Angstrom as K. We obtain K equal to 6.86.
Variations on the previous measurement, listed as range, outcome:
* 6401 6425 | 6.72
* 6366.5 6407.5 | 6.74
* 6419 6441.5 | 6.98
